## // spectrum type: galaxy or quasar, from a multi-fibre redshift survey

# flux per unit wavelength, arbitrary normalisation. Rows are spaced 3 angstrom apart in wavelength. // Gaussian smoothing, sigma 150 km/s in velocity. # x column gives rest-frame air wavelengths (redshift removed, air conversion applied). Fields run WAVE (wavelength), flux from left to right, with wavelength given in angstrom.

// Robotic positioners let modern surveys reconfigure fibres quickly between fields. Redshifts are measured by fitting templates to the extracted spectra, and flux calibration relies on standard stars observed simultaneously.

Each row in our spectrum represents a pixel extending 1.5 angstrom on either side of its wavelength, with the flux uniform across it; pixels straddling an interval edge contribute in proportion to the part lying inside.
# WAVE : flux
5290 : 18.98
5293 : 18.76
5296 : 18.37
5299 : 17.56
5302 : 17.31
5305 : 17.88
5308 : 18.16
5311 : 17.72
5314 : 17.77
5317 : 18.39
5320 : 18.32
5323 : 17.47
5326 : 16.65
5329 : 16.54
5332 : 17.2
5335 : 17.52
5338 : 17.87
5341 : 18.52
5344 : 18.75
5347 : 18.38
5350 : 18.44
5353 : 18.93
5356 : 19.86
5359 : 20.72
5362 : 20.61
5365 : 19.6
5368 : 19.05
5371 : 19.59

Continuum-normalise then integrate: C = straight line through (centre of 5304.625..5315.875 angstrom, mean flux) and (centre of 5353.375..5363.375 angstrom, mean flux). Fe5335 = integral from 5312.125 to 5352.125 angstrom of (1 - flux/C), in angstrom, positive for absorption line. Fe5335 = 2.3 angstrom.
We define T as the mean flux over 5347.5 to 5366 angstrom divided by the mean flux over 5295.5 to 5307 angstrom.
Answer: 1.1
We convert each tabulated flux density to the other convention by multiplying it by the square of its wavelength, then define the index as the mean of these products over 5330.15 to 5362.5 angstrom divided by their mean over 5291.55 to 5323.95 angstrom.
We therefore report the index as 1.06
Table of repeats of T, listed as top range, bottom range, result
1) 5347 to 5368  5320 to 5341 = 1.12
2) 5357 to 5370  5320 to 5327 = 1.15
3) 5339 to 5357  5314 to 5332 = 1.07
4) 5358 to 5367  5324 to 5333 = 1.20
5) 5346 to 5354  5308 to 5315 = 1.04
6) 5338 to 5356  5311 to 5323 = 1.03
